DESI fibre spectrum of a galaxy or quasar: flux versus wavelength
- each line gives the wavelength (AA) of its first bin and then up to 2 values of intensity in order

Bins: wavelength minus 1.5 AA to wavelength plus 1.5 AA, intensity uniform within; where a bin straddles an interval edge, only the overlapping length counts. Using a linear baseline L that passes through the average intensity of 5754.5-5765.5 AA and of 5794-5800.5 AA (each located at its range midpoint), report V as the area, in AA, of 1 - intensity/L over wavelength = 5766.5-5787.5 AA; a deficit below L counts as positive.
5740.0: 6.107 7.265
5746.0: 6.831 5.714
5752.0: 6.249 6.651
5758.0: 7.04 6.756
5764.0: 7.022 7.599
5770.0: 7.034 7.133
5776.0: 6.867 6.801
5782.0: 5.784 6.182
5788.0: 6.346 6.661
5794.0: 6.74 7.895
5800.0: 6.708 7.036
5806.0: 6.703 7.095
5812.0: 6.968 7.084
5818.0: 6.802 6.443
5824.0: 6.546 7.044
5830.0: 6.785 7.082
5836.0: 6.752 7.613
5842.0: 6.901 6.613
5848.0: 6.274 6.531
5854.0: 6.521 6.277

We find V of 1.02 AA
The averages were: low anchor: 6.89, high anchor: 7.26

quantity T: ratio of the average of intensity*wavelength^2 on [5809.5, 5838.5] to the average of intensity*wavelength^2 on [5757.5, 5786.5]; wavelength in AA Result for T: 1.03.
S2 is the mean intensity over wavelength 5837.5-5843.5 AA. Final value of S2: 7.26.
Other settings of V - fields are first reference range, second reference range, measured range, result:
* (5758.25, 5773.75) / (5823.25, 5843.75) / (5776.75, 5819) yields 1.6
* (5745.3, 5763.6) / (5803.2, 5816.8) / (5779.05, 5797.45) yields 0.7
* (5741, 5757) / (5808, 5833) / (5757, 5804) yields -1.2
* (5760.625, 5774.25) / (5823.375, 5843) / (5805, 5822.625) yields 0.4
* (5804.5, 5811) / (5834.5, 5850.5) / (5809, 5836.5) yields 0.1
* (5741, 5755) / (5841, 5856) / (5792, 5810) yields -1.3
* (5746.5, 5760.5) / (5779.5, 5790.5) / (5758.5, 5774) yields -1.8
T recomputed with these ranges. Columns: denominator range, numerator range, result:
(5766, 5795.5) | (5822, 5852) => 1.04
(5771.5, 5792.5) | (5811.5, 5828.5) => 1.05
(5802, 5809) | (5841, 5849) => 0.97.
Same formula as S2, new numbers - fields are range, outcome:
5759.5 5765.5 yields 6.89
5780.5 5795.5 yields 6.34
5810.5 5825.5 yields 6.77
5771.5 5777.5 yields 7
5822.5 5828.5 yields 6.79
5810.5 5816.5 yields 7.03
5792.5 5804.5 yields 7.09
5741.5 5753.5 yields 6.51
